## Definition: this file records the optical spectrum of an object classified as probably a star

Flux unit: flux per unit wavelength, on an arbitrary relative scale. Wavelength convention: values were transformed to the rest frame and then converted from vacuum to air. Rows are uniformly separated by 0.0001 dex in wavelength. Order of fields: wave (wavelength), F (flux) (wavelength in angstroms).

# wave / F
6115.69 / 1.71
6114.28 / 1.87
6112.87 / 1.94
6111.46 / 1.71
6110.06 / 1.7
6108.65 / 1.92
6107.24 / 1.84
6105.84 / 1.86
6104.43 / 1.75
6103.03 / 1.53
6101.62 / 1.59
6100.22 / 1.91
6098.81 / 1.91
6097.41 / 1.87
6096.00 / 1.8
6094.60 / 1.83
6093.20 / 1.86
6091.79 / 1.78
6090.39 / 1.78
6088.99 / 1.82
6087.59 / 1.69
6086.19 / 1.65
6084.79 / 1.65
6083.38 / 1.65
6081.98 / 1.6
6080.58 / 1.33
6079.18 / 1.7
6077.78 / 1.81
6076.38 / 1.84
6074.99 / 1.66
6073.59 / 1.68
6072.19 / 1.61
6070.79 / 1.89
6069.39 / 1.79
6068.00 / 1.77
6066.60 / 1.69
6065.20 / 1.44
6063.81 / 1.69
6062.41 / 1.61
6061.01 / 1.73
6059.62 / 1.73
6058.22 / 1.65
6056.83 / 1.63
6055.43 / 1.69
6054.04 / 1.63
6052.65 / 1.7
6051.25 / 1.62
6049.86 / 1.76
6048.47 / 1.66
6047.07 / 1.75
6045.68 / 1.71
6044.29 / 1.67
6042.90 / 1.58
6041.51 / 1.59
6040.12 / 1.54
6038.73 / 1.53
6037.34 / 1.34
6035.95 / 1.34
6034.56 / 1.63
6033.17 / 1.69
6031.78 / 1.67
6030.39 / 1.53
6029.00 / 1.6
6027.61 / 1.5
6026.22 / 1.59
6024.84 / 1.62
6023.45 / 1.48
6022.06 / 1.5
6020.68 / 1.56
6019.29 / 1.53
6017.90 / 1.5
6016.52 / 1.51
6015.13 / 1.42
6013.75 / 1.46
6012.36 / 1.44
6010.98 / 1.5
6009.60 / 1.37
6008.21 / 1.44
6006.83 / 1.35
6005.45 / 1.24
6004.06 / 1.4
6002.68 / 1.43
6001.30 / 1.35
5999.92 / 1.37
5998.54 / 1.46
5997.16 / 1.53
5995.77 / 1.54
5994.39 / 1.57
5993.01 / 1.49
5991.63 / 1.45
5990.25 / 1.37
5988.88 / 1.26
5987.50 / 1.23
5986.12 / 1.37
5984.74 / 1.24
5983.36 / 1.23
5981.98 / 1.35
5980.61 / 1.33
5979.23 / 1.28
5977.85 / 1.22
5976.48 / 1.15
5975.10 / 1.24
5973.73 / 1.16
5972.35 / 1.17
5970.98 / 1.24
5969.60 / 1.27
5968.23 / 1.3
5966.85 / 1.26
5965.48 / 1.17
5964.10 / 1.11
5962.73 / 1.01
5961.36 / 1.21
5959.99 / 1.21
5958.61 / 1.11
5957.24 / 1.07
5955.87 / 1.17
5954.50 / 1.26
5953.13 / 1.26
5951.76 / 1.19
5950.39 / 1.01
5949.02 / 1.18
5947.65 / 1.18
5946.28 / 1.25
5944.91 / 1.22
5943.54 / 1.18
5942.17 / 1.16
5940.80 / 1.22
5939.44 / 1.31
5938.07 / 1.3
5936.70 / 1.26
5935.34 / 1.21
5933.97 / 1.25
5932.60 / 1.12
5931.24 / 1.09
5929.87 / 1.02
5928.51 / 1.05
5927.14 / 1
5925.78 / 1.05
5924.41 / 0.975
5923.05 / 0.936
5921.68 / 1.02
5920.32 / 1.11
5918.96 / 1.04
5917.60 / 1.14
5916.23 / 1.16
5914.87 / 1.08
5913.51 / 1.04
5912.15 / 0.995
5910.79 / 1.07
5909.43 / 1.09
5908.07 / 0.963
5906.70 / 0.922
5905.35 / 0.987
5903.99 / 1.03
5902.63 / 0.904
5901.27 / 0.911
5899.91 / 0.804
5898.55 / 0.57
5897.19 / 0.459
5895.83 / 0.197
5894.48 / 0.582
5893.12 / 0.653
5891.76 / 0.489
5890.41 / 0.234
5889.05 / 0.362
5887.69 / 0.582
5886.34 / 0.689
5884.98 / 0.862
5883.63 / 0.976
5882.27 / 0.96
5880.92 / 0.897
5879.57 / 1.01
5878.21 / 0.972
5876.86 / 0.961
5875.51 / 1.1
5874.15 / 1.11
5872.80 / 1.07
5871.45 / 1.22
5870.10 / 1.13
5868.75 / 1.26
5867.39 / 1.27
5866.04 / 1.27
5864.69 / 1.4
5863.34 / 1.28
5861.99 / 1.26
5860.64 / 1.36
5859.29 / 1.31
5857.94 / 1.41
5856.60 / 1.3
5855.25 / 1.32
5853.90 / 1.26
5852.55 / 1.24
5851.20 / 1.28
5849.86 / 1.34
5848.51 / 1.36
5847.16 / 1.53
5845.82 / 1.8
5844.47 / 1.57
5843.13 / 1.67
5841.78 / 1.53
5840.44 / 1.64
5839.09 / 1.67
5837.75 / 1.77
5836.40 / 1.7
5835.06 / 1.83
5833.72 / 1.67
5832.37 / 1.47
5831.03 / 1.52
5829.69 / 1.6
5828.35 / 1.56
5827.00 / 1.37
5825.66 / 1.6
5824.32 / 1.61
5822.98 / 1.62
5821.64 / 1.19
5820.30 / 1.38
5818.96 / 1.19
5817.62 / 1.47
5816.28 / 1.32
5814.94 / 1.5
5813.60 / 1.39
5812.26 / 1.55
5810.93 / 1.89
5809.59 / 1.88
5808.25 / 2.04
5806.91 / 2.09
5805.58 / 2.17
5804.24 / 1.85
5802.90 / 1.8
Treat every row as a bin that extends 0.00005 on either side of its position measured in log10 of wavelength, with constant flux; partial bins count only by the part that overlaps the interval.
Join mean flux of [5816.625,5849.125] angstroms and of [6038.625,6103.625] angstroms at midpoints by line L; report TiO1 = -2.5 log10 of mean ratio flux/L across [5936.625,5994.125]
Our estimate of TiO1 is 0.31 mag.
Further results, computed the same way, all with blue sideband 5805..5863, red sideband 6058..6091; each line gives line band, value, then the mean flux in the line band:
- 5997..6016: 0.17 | 1.41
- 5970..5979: 0.33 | 1.2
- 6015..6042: 0.08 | 1.54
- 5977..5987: 0.26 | 1.29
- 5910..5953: 0.38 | 1.12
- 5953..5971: 0.34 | 1.19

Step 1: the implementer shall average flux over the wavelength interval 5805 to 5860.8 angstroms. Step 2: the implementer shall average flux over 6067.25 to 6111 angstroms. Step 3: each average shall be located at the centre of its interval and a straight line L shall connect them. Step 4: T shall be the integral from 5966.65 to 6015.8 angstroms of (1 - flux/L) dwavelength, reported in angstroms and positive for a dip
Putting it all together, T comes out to 9.5 angstroms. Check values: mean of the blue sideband 1.55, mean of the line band 1.35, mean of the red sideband 1.74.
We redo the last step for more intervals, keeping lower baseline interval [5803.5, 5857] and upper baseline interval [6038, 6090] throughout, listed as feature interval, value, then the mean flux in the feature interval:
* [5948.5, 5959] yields 3.0 angstroms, 1.16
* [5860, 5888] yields 8.9 angstroms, 1.08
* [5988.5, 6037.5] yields 5.1 angstroms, 1.48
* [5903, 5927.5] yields 8.7 angstroms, 1.03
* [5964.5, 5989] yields 5.8 angstroms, 1.25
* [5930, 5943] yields 3.3 angstroms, 1.2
